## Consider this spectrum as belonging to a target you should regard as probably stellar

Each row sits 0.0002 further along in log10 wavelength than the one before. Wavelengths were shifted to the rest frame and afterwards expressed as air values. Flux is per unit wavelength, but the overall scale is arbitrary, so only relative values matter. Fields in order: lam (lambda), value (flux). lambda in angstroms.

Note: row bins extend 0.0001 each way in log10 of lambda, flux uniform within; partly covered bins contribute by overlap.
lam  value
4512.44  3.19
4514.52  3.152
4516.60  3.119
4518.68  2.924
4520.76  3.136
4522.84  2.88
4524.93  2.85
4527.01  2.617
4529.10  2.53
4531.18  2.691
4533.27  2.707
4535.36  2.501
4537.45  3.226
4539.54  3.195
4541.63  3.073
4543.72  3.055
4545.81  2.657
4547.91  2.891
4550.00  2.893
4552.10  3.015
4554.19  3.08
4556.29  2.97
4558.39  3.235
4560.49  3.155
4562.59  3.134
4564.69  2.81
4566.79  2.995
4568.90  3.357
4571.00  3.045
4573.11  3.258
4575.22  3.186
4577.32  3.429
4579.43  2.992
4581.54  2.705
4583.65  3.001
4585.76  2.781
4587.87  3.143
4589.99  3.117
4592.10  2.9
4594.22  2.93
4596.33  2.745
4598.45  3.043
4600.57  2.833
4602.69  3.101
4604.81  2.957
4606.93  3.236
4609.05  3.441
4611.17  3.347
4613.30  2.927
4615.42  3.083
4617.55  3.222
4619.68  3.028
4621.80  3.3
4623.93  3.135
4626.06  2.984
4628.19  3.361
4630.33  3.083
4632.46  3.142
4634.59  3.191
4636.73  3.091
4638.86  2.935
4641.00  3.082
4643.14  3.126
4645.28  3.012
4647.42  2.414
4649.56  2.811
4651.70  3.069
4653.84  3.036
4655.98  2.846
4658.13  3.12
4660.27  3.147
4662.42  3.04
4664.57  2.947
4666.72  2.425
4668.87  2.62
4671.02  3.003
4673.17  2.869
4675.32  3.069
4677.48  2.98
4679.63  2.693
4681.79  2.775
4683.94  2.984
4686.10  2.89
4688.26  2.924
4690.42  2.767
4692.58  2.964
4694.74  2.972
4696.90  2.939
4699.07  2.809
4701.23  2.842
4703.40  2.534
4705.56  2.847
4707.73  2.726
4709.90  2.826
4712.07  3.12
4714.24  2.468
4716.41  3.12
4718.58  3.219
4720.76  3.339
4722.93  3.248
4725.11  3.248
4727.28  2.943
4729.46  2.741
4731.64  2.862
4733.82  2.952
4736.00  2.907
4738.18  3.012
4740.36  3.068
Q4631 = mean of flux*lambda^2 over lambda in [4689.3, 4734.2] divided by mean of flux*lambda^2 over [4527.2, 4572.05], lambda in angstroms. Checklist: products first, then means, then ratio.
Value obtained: 1.06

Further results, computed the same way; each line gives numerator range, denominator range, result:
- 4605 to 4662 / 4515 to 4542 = 1.12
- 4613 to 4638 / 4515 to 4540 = 1.14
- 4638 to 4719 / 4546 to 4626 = 0.98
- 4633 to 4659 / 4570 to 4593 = 1.00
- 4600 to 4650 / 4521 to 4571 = 1.08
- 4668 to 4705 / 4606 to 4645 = 0.93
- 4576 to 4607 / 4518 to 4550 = 1.07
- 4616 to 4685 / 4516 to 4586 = 1.05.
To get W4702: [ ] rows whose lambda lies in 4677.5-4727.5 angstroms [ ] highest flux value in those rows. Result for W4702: 3.339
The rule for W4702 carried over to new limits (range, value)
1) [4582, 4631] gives 3.441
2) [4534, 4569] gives 3.357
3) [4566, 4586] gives 3.429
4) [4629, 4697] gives 3.191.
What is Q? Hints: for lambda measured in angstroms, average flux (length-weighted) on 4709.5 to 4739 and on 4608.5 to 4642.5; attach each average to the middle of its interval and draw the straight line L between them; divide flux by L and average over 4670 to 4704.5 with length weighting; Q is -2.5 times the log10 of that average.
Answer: 0.07 mag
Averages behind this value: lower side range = 3.14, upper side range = 3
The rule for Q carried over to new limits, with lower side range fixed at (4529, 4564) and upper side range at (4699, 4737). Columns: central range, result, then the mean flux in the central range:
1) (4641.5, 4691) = 0.02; 2.9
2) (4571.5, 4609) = -0.03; 3.03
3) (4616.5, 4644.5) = -0.07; 3.13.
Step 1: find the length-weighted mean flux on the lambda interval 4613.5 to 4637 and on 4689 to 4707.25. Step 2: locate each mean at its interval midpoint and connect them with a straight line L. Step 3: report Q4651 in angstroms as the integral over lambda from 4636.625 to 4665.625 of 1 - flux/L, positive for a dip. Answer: 0.6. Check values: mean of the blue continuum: 3.14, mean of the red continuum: 2.83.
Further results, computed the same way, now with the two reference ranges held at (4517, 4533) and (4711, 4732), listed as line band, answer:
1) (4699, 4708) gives 0.80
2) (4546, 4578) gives -2.54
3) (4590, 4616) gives -1.31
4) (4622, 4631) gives -0.71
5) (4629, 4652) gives -0.42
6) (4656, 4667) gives 0.01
